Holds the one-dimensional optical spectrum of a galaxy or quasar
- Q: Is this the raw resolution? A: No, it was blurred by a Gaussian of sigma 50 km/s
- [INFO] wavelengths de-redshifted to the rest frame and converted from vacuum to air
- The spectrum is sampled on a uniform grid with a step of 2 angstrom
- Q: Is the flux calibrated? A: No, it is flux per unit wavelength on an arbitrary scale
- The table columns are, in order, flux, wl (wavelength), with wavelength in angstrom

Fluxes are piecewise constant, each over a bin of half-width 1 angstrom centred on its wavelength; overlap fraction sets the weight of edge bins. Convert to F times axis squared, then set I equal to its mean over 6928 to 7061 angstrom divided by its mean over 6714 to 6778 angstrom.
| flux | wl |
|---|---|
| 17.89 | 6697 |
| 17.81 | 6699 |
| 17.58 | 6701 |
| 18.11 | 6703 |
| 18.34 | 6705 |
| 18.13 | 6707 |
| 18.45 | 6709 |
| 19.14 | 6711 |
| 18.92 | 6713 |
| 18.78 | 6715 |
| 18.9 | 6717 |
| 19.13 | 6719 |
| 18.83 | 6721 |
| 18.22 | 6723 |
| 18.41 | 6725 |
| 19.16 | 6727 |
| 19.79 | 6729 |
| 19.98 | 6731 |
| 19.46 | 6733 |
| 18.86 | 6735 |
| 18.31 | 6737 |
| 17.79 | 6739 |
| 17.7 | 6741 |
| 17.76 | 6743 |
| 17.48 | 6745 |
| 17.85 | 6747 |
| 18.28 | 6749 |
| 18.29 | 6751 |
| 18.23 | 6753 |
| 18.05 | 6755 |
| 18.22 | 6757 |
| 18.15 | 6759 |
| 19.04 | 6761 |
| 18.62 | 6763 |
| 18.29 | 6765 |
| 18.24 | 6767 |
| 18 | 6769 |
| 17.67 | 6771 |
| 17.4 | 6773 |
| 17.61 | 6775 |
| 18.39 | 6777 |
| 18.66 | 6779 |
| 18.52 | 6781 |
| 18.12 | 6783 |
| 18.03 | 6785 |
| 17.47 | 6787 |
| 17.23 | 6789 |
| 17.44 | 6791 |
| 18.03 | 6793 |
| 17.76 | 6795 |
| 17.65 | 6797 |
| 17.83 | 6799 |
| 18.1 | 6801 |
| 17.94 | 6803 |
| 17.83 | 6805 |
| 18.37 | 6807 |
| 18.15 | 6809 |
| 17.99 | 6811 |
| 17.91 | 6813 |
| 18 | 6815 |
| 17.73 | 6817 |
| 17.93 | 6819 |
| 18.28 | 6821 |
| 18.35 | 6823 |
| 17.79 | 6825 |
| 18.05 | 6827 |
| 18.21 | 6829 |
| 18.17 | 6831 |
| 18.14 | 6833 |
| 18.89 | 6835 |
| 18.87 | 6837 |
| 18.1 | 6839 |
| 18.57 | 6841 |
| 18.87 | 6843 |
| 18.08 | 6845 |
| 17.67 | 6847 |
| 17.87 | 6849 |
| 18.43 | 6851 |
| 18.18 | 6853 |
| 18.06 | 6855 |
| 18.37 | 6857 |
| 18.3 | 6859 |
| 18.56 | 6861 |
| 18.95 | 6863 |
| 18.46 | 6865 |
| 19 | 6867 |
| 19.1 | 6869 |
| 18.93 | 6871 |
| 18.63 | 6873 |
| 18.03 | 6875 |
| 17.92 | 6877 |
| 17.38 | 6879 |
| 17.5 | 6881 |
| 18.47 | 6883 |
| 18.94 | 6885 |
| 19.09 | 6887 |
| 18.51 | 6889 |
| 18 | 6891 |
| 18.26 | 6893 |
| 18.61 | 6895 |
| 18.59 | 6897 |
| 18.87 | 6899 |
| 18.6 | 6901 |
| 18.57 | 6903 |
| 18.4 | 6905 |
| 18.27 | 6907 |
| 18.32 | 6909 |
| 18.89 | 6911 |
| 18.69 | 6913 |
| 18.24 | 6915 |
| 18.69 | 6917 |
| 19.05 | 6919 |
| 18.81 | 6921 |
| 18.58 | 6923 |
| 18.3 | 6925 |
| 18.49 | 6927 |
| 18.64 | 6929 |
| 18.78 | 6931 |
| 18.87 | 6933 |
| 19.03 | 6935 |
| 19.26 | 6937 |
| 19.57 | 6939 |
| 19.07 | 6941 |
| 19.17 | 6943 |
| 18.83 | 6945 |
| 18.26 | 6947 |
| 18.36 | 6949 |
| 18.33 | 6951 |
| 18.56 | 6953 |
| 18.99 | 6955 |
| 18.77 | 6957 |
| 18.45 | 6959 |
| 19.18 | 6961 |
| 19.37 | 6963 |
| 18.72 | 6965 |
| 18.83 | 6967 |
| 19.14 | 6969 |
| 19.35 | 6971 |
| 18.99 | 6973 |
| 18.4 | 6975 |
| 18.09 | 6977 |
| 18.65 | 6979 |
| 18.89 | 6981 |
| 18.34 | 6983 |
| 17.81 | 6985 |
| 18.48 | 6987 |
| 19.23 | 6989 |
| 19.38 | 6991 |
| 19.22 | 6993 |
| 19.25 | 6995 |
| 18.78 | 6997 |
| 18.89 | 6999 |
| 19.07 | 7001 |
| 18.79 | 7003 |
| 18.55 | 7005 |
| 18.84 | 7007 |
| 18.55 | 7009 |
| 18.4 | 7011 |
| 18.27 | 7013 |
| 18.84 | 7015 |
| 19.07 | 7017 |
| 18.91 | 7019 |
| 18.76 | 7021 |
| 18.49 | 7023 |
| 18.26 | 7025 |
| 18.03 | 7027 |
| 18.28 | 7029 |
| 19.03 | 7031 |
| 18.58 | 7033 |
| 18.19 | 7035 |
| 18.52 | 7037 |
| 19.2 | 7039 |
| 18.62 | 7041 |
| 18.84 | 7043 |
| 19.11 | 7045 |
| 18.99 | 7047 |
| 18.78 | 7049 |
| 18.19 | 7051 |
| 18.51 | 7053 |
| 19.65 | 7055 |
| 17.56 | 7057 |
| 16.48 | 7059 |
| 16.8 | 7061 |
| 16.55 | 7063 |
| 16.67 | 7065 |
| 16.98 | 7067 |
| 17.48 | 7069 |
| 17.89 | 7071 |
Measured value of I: 1.09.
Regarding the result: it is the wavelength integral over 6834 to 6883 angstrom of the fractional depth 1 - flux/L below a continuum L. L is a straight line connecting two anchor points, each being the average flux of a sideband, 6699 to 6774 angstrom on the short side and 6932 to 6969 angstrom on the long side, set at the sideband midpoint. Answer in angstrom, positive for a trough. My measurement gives 0.8 angstrom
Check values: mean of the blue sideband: 18.4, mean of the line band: 18.4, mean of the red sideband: 18.9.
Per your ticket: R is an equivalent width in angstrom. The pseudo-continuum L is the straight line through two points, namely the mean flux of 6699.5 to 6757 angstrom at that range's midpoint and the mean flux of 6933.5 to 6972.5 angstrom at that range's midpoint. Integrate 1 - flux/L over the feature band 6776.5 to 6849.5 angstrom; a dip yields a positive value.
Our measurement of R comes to 2.2 angstrom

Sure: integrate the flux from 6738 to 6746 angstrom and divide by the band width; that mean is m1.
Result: 17.7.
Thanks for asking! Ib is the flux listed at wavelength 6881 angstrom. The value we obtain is 17.5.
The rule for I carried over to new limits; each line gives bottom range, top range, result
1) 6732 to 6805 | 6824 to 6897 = 1.04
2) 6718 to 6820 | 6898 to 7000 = 1.09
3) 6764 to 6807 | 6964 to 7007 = 1.11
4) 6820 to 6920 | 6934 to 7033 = 1.05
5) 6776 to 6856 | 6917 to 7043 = 1.09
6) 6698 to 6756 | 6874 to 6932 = 1.05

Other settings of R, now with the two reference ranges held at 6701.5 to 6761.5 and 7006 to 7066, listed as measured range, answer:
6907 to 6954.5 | -0.8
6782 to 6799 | 0.7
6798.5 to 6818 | 0.5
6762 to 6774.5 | 0.3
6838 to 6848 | 0.1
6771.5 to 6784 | 0.3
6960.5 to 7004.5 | -1.1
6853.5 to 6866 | 0.0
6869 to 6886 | 0.2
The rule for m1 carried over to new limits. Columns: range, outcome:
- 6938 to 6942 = 19.3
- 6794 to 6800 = 17.7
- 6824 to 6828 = 17.9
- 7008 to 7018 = 18.6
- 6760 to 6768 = 18.5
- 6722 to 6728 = 18.6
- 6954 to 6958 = 18.9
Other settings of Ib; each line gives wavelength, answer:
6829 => 18.21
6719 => 19.13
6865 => 18.46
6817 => 17.73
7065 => 16.67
